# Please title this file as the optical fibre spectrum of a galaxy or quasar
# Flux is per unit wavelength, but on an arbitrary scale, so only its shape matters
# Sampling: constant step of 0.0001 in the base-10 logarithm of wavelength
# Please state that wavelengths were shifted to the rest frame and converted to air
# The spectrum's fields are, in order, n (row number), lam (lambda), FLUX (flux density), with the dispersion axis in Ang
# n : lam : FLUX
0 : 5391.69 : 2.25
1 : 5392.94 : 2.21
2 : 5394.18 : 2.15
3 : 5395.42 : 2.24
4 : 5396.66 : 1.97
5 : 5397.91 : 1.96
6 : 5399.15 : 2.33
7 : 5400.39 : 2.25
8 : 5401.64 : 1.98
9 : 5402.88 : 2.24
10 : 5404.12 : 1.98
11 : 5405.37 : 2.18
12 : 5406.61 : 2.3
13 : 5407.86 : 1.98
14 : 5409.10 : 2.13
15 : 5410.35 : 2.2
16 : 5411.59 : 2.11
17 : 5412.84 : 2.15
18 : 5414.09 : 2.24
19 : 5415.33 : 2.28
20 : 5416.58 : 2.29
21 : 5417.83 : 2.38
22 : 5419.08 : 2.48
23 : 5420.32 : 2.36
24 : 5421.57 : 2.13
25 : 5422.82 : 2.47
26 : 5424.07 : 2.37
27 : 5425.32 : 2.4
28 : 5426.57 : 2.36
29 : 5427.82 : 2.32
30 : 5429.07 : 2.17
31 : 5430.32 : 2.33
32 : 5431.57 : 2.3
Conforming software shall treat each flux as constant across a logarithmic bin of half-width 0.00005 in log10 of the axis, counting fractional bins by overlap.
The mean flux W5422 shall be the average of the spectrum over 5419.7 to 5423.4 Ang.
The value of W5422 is 2.32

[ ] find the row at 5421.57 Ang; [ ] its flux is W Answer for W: 2.13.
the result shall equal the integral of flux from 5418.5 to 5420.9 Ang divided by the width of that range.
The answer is 2.43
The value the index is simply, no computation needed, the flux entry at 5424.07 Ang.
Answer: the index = 2.37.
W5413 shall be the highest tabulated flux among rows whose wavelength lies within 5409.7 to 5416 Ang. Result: 2.28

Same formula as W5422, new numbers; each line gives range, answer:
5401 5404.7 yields 2.07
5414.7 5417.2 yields 2.29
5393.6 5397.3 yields 2.12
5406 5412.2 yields 2.14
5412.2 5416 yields 2.22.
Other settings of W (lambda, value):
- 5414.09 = 2.24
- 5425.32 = 2.4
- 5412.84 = 2.15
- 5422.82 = 2.47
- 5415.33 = 2.28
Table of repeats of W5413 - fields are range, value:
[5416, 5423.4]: 2.48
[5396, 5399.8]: 2.33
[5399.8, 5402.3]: 2.25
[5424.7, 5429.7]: 2.4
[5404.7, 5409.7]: 2.3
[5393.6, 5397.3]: 2.24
